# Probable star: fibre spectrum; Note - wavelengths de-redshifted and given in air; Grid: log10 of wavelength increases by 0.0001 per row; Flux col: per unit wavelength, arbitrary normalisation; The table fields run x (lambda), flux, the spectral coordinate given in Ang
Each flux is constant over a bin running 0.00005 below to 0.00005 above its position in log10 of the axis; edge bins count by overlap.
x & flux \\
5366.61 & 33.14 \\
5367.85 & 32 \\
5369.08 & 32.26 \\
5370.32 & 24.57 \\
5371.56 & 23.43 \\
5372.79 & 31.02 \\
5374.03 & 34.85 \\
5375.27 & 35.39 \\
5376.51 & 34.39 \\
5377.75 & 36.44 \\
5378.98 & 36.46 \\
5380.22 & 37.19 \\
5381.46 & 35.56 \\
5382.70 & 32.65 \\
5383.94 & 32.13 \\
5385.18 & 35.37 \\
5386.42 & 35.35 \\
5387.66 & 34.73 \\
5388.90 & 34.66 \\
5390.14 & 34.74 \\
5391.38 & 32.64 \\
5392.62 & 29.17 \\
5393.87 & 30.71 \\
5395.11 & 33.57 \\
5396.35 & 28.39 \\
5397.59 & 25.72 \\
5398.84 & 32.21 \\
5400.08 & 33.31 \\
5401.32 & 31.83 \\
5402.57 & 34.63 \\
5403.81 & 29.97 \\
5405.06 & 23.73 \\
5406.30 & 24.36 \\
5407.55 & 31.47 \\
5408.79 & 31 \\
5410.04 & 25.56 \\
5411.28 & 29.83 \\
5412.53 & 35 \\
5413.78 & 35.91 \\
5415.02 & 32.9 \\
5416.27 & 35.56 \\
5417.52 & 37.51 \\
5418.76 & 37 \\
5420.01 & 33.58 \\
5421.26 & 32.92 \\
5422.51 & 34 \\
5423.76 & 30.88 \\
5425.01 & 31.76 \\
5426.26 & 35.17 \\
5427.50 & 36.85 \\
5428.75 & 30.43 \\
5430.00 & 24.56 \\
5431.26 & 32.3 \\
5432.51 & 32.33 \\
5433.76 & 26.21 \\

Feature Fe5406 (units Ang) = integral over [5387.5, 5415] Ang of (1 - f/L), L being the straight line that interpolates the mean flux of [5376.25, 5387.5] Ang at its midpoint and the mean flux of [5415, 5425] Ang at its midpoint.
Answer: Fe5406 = 2.86 Ang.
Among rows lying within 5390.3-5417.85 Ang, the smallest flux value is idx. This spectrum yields 23.73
